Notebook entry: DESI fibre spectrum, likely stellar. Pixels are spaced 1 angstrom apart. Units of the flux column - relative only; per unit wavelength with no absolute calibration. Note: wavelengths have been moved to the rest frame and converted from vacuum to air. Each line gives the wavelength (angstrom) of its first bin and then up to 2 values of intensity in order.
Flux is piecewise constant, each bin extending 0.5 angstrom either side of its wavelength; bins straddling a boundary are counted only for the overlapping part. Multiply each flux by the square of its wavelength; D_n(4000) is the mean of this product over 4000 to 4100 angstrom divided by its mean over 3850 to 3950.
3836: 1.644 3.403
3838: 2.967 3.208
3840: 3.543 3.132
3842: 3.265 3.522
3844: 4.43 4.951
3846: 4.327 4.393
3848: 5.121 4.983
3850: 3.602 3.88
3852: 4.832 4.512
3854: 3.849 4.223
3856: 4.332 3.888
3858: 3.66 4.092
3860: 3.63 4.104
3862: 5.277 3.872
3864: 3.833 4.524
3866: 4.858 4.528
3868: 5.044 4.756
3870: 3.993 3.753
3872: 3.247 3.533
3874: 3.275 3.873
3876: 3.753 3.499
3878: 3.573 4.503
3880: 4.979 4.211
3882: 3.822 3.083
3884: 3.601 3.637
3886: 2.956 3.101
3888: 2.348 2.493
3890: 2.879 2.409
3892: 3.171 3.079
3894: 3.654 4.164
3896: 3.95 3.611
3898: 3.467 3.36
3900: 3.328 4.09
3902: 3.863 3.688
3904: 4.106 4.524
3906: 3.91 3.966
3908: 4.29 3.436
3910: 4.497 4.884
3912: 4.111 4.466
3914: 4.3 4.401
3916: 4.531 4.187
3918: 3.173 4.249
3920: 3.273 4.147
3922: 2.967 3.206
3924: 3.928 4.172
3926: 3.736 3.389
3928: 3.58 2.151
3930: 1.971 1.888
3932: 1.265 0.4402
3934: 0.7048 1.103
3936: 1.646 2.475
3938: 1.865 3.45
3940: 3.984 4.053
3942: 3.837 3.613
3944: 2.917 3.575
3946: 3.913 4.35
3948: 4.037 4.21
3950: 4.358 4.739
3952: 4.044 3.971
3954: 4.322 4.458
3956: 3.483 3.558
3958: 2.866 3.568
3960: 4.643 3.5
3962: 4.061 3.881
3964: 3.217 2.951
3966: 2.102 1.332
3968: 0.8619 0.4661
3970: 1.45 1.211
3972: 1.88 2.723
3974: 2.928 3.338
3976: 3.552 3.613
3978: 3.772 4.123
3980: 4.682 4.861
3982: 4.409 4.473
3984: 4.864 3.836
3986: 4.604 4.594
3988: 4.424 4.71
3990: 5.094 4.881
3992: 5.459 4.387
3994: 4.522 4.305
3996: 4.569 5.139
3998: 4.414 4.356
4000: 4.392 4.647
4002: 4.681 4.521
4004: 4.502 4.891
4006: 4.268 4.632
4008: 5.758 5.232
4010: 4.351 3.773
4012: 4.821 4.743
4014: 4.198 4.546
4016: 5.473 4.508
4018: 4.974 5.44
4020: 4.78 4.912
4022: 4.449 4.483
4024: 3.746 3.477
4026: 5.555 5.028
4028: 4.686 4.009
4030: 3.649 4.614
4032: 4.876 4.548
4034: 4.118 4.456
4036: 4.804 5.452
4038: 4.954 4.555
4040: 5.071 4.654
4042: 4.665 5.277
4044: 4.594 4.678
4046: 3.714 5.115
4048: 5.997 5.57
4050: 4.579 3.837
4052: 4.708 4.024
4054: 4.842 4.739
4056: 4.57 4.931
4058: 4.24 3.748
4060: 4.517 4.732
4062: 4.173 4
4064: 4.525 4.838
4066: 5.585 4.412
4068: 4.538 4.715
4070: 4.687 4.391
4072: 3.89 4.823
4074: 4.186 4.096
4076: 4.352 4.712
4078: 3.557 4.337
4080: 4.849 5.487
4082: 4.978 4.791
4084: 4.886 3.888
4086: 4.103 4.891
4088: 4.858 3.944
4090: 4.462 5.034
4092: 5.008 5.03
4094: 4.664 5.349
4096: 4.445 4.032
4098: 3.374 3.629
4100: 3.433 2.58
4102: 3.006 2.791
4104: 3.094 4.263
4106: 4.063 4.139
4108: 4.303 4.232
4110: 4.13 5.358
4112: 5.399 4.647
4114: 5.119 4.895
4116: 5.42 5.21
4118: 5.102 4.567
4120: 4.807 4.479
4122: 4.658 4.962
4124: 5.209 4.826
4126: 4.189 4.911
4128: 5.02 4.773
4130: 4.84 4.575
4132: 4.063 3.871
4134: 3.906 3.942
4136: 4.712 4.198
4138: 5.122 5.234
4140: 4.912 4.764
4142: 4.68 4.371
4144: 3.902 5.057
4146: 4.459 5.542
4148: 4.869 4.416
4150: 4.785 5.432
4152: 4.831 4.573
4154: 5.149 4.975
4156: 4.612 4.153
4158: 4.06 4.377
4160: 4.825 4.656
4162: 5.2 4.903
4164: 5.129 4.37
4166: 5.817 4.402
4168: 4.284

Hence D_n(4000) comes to 1.37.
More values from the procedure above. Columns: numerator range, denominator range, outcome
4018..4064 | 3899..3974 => 1.47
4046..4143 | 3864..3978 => 1.44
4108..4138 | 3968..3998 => 1.30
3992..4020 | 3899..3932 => 1.32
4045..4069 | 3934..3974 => 1.56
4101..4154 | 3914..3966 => 1.49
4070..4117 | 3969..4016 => 1.09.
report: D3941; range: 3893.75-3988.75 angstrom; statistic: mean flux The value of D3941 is 3.47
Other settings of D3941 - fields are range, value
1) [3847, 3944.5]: 3.63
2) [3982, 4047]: 4.64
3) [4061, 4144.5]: 4.49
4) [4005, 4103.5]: 4.53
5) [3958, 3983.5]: 3.1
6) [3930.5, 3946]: 2.5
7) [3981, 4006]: 4.61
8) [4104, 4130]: 4.72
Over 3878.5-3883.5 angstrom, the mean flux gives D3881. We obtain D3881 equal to 4.12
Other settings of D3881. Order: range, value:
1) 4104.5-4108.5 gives 4.19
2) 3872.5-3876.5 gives 3.61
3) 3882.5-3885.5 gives 3.44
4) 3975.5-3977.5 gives 3.58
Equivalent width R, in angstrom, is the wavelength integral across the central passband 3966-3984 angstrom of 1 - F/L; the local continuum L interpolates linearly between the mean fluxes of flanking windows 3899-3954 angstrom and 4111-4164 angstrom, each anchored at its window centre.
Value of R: 4.0 angstrom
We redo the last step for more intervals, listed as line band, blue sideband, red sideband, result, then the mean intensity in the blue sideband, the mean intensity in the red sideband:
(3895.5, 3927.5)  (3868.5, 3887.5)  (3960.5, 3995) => -1.99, 3.74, 3.56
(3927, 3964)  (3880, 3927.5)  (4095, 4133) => 5.93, 3.71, 4.4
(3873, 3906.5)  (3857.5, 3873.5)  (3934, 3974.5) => 2.60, 4.17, 3.11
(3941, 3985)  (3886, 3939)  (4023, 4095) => 3.15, 3.3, 4.6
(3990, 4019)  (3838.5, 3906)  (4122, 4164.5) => -2.93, 3.86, 4.69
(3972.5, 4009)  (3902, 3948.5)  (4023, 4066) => -3.20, 3.4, 4.6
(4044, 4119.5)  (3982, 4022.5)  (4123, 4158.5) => 3.04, 4.67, 4.66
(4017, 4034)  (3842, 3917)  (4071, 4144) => -1.10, 3.95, 4.47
